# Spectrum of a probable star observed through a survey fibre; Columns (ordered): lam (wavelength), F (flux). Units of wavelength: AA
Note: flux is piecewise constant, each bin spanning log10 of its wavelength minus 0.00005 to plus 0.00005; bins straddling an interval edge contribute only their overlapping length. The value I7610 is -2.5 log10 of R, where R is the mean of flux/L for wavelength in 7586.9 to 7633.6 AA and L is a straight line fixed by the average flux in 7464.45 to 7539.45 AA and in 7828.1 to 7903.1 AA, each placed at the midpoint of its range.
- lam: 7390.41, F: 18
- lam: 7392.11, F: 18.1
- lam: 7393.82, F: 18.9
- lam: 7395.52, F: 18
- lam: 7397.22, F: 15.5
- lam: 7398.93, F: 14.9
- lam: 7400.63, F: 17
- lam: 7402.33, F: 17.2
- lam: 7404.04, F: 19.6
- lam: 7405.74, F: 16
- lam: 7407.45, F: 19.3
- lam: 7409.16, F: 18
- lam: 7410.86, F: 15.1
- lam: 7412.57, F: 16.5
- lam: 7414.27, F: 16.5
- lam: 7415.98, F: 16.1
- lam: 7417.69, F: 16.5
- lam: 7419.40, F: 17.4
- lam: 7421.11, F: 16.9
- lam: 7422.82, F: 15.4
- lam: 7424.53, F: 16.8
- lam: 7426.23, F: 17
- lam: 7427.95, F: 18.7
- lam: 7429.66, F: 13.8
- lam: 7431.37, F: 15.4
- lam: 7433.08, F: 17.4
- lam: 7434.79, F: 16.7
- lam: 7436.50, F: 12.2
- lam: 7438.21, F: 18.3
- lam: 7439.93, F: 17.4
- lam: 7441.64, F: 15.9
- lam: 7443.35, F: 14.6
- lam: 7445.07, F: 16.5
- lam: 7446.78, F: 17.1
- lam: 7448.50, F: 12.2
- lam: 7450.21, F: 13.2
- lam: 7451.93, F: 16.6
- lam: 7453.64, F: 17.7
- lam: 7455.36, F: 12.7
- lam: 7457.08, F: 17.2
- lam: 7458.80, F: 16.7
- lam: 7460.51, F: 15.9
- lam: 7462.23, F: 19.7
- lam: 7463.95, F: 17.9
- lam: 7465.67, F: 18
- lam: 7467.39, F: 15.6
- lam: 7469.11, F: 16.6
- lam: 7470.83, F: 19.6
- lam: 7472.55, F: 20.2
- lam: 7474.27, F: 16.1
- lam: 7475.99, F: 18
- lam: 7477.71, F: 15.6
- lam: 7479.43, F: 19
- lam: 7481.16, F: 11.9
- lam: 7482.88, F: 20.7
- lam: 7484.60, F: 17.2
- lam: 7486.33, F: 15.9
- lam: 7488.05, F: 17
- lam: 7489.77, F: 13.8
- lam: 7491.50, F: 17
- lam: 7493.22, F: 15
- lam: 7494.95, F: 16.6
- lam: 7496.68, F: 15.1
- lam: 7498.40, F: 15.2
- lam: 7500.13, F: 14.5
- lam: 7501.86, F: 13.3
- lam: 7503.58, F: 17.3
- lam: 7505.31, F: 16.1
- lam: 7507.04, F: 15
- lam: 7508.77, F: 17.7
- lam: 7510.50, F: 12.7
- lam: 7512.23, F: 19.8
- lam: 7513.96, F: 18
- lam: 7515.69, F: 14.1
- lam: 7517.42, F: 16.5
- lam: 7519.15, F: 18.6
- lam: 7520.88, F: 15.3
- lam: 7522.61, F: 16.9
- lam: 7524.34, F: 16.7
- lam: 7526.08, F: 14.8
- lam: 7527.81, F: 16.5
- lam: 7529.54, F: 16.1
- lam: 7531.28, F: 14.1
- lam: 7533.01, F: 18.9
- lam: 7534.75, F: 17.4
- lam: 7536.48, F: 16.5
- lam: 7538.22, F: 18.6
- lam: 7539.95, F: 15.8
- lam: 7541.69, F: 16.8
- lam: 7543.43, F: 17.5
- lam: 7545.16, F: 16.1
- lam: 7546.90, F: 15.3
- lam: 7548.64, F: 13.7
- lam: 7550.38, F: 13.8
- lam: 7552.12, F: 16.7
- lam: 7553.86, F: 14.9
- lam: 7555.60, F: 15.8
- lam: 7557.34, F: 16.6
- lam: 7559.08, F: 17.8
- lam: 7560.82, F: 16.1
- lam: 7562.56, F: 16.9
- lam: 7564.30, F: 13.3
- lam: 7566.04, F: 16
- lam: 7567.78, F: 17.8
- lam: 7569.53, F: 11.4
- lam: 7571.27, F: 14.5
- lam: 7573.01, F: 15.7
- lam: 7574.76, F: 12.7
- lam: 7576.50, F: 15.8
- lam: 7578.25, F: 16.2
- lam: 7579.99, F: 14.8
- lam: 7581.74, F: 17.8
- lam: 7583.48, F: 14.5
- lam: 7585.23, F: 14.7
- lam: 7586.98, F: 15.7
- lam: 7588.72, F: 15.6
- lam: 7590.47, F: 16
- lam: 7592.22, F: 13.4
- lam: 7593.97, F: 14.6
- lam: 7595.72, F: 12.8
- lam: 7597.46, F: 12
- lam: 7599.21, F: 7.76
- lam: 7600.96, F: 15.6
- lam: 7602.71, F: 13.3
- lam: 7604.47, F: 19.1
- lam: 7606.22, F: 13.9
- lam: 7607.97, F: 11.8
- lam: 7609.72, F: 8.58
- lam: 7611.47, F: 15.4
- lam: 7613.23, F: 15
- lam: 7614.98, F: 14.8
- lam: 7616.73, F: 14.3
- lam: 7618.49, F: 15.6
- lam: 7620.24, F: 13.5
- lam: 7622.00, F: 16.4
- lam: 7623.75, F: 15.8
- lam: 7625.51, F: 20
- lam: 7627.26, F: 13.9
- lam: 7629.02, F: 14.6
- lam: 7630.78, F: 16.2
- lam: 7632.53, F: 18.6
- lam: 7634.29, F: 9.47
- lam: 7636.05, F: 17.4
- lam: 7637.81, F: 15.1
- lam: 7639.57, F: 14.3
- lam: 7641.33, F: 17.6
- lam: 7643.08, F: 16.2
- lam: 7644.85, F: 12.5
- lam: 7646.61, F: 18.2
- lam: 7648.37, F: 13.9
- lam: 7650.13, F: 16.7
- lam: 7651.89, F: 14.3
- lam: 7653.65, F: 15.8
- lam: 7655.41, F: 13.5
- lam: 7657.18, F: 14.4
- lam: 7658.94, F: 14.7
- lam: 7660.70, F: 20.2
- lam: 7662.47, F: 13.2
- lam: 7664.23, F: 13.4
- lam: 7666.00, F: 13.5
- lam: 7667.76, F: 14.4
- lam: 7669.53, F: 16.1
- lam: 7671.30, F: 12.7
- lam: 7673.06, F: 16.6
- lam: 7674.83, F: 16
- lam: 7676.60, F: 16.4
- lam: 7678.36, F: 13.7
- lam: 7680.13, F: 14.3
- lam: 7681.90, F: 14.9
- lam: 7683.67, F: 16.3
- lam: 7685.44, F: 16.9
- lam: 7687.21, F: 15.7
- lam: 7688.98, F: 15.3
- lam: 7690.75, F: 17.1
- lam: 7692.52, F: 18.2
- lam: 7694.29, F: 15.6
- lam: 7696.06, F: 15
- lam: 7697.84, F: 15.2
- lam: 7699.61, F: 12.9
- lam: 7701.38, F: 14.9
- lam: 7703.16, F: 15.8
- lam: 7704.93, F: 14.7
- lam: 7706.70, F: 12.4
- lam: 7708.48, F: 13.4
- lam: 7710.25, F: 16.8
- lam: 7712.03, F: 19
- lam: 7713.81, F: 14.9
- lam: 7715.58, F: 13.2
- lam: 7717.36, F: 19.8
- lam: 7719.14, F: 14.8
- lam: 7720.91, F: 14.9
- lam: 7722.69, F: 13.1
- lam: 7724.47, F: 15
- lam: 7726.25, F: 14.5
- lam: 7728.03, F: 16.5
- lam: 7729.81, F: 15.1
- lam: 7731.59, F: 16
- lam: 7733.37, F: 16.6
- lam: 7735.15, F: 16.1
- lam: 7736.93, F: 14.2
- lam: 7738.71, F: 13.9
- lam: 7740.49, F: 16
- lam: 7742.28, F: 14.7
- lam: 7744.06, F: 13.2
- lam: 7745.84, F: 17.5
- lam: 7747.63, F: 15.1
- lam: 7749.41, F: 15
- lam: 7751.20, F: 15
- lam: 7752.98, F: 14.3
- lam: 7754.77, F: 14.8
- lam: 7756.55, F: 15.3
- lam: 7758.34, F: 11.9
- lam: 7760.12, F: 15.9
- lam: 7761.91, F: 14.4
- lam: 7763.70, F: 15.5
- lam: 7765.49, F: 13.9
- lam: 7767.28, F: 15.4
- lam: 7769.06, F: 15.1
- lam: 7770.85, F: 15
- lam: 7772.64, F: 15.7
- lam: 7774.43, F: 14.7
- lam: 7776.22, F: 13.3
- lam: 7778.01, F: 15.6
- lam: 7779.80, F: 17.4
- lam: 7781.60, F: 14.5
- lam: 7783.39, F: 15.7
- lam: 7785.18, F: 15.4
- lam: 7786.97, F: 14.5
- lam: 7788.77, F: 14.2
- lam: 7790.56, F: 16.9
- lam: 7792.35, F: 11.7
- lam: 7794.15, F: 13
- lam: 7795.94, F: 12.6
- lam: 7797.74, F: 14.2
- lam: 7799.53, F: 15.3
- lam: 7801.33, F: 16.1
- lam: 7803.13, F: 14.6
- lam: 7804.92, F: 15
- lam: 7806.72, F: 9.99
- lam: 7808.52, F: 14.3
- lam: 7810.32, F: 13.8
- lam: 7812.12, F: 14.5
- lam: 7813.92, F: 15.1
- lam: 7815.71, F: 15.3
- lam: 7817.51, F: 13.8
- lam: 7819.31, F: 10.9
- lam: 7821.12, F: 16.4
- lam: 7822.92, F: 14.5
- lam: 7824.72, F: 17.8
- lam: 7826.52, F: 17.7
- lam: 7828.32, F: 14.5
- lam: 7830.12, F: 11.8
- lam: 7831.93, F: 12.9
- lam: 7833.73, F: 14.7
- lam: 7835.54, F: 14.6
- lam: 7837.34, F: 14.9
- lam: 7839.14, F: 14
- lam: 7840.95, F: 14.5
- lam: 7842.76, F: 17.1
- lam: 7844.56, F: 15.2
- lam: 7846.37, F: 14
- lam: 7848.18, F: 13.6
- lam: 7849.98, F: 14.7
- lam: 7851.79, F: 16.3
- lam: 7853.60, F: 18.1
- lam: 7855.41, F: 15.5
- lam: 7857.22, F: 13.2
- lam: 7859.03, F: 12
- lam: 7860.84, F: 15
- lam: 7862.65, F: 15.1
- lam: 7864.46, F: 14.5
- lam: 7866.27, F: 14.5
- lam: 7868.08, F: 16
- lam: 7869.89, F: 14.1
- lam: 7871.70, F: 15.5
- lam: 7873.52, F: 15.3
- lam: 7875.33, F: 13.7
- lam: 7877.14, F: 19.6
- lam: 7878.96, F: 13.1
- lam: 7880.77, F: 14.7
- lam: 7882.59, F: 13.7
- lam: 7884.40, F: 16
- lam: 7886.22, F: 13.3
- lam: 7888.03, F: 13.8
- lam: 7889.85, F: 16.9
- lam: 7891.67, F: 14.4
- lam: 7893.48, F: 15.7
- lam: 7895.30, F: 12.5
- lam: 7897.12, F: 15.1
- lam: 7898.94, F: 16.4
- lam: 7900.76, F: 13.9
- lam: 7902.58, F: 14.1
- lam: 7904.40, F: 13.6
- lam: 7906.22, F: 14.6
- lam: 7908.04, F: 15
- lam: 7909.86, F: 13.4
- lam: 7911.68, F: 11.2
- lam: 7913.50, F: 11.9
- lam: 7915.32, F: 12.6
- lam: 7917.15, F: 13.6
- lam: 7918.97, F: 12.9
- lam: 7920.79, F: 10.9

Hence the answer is 0.10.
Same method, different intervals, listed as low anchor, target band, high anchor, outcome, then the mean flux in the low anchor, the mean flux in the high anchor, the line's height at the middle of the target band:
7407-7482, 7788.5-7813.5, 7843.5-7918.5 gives 0.06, 16.5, 14.5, 14.9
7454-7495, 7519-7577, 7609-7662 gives 0.02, 16.8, 15.2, 16.1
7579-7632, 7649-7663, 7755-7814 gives -0.06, 14.6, 14.6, 14.6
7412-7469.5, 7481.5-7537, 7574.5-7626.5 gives -0.05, 16.3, 14.6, 15.6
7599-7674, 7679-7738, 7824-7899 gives -0.04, 14.9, 14.9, 14.9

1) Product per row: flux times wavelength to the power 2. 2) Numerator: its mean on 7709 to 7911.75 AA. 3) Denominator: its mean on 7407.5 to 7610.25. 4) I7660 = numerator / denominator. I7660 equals 1.0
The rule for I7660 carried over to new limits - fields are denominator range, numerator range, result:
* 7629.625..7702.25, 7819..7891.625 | 1.02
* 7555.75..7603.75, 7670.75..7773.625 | 1.07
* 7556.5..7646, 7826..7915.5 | 1.05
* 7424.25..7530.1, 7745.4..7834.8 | 0.97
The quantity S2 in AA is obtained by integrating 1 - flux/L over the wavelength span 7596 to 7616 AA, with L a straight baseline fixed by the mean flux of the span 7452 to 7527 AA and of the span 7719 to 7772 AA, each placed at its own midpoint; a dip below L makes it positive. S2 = 3.1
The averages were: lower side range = 16.5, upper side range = 15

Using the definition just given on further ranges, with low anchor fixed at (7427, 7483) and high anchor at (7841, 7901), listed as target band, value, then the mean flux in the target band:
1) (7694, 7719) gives 0.5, 15.2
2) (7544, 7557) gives 0.7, 15.3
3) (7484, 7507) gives 0.9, 15.6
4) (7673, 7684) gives 0.2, 15.3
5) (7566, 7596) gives 1.8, 15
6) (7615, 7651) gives 0.7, 15.5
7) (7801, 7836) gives 1.7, 14.4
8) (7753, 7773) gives 0.7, 14.8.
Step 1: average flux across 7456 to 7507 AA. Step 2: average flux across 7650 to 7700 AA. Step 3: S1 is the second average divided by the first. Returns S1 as 0.92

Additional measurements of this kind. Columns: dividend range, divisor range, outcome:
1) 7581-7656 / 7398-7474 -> 0.89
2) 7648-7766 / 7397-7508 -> 0.92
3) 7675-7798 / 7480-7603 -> 0.97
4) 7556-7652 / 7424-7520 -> 0.92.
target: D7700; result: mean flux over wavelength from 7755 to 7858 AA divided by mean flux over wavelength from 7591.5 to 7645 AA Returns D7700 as 1.01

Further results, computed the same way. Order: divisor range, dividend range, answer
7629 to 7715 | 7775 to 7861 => 0.95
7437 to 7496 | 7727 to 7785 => 0.91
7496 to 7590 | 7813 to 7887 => 0.93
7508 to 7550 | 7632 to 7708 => 0.93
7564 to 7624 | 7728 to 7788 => 1.04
